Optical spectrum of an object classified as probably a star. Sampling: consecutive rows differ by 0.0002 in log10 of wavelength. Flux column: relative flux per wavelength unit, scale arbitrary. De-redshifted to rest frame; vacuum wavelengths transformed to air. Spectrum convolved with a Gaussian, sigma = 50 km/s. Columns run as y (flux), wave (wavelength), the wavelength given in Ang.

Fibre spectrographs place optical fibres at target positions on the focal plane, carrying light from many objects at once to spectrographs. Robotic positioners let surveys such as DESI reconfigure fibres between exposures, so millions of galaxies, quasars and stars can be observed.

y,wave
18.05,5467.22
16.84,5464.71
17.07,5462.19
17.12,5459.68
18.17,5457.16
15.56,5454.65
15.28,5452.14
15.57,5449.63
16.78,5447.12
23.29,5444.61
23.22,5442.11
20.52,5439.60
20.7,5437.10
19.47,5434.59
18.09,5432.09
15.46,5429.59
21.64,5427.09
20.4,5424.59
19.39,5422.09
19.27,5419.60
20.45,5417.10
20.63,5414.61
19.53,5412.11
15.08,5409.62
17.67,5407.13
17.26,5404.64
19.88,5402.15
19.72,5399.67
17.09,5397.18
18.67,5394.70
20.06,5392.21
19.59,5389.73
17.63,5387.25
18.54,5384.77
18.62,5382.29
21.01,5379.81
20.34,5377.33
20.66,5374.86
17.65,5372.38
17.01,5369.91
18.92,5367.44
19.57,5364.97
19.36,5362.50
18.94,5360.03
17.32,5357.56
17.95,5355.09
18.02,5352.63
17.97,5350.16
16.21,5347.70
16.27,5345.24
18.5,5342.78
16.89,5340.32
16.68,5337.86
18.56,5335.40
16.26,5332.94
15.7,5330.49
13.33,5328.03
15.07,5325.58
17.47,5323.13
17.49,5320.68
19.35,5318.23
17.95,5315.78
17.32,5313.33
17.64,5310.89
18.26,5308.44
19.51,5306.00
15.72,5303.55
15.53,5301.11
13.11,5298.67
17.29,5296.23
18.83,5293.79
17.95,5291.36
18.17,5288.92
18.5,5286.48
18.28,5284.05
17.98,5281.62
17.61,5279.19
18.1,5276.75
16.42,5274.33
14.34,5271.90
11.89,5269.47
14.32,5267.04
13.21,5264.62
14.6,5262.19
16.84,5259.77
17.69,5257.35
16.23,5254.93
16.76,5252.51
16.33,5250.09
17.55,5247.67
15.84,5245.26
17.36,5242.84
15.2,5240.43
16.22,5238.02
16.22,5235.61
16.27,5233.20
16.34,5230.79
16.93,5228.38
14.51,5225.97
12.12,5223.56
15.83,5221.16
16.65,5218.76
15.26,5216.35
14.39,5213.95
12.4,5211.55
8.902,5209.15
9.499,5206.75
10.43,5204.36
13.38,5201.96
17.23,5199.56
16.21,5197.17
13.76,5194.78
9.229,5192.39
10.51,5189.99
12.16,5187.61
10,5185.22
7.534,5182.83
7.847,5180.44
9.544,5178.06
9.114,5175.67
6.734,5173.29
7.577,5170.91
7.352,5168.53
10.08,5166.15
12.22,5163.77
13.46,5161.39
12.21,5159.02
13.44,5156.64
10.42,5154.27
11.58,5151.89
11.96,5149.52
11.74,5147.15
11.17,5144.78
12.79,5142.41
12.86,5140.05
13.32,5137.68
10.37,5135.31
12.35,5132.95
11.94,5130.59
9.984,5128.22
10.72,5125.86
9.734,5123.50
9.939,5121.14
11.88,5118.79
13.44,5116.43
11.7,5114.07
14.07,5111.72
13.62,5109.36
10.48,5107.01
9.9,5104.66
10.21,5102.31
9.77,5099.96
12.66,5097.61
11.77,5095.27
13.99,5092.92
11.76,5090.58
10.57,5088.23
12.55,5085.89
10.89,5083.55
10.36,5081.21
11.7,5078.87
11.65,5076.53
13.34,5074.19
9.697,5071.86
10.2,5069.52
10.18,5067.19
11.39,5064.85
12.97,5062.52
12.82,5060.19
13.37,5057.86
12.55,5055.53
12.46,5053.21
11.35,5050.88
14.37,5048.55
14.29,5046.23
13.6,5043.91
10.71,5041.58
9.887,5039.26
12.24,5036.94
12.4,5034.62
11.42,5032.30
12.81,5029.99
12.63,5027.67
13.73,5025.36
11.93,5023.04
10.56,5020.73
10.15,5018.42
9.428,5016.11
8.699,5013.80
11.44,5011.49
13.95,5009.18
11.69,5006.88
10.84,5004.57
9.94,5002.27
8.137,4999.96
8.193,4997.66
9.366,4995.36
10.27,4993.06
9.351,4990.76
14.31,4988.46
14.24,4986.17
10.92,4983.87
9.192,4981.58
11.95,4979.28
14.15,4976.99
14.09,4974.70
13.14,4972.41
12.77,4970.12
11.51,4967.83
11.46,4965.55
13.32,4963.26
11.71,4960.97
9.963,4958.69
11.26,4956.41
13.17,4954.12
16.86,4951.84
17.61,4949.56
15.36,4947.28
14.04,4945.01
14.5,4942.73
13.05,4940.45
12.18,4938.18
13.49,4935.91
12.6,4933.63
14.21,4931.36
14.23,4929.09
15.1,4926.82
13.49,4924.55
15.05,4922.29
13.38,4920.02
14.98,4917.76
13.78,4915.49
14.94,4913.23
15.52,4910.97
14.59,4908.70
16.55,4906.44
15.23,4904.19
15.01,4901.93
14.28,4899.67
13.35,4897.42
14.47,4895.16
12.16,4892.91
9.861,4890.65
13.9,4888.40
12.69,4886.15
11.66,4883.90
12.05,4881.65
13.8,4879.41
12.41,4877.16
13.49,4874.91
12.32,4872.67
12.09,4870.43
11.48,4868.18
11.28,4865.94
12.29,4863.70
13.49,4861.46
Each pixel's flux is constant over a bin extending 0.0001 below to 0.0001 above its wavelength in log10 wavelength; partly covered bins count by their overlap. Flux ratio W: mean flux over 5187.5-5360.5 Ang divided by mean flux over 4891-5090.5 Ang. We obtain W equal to 1.3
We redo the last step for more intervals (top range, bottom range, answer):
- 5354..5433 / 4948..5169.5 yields 1.60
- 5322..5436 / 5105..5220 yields 1.59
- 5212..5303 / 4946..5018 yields 1.36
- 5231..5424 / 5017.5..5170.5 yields 1.49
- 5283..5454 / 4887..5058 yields 1.43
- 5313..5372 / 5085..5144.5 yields 1.49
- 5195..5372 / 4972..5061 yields 1.39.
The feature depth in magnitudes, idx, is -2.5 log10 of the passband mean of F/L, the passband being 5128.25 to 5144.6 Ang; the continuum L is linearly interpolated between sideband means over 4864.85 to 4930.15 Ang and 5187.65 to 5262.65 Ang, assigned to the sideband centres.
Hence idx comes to 0.194 mag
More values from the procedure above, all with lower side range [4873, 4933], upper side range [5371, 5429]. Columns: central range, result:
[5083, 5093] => 0.317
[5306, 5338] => 0.072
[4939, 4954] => -0.055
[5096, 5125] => 0.366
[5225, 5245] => 0.079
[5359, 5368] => -0.028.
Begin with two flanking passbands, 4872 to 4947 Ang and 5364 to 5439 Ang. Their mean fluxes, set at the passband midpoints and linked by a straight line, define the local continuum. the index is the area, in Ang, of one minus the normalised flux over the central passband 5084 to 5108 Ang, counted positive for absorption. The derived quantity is 6.7 Ang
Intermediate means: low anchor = 13.7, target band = 11.4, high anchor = 19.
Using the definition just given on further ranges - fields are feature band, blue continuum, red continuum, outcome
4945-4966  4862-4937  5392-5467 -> 0.8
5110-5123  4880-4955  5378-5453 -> 3.2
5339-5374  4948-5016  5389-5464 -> -0.6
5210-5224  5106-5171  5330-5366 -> -0.6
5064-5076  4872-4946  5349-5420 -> 3.5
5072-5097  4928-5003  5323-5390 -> 4.1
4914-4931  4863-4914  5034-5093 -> -1.7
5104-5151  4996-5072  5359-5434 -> 6.0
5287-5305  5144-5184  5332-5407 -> -1.5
